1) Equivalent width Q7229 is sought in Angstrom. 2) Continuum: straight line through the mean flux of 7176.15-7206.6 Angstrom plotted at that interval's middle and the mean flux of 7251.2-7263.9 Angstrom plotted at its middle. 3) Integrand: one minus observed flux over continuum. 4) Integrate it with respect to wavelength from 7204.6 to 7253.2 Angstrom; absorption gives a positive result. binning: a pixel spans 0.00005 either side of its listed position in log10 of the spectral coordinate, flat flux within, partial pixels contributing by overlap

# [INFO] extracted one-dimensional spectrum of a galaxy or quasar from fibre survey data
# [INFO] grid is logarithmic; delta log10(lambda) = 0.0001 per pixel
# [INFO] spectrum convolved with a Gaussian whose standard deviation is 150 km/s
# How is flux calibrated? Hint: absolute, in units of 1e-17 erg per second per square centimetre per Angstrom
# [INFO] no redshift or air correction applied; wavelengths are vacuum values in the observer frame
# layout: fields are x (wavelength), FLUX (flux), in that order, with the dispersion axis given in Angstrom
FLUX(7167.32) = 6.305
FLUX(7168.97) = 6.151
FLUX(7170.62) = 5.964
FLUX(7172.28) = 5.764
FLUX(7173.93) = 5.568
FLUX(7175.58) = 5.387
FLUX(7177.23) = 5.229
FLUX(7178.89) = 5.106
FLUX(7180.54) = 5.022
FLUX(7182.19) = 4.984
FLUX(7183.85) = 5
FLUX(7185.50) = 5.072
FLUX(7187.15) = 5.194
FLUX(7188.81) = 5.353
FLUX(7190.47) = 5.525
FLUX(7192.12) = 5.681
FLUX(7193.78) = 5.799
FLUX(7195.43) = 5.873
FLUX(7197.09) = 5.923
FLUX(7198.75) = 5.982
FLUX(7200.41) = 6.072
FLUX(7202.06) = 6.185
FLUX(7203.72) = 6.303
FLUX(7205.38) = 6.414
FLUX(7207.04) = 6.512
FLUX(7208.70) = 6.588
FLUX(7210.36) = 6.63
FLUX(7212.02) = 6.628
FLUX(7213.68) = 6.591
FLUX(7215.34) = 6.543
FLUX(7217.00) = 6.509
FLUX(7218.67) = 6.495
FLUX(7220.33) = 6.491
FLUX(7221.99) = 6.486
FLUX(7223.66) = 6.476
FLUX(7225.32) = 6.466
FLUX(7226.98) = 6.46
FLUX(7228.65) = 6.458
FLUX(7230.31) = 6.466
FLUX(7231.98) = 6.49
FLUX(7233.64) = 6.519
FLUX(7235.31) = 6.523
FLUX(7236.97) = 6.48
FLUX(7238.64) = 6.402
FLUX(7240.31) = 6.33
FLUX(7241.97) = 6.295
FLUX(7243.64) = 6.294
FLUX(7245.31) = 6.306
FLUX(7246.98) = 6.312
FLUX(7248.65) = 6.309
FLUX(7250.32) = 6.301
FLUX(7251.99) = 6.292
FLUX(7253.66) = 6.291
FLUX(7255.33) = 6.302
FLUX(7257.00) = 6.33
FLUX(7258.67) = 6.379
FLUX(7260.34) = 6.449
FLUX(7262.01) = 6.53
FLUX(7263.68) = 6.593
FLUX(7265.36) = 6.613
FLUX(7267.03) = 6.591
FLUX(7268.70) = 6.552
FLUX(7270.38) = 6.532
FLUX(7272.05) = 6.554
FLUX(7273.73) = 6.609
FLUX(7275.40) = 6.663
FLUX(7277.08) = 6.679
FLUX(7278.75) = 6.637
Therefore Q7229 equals -3.3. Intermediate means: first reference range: 5.61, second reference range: 6.39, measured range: 6.45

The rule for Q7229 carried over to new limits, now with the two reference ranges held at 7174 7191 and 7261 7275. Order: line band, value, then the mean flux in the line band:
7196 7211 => -2.0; 6.28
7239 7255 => -0.2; 6.3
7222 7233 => -1.0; 6.47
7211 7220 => -1.3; 6.55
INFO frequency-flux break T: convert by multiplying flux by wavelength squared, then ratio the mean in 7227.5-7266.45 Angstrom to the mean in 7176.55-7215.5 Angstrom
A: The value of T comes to 1.11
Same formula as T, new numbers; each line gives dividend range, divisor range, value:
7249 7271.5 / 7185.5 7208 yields 1.11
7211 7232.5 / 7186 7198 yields 1.17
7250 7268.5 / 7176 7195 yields 1.24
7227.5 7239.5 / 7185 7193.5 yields 1.21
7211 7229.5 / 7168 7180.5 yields 1.18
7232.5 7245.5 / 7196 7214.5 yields 1.02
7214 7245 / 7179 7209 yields 1.14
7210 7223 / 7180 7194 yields 1.25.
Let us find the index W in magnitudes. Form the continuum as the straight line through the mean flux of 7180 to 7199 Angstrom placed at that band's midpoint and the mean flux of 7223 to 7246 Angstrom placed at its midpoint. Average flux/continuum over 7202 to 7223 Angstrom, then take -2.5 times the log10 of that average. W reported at -0.10 mag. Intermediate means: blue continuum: 5.44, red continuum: 6.43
